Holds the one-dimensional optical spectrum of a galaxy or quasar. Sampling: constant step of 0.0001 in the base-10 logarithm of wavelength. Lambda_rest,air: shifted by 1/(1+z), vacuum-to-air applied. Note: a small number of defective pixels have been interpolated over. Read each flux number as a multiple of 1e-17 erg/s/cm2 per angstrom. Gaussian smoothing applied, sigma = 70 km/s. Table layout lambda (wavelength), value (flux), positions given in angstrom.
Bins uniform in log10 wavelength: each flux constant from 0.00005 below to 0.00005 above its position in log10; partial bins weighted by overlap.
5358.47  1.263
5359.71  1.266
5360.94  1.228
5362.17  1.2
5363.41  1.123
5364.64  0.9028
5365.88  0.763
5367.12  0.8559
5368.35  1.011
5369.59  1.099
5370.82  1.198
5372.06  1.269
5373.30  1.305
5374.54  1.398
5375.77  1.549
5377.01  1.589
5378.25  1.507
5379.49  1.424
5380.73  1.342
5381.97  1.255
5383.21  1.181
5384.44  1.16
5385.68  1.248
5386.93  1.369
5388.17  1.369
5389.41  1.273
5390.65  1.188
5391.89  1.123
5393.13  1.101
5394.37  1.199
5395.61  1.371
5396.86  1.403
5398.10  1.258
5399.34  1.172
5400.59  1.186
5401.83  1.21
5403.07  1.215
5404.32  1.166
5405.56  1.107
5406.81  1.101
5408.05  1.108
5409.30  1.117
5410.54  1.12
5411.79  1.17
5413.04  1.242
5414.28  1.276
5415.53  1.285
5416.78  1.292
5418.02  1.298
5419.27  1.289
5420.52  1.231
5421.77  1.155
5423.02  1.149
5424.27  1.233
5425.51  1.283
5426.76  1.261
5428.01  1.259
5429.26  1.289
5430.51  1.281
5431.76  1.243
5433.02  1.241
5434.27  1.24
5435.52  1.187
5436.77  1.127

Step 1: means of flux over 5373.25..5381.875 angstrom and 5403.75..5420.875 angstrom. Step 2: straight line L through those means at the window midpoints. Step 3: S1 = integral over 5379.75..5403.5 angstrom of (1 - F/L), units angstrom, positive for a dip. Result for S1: 1.7 angstrom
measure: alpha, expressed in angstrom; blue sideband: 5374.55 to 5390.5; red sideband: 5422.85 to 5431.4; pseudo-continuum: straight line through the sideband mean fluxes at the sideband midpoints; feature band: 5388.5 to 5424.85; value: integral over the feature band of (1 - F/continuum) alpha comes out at 2.5 angstrom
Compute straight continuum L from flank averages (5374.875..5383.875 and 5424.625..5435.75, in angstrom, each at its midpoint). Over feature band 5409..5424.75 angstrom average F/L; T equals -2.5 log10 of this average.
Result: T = 0.06 mag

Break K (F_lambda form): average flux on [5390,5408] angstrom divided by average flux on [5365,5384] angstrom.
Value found 1.0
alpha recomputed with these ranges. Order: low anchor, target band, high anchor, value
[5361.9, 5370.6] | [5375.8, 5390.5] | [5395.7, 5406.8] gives -3.2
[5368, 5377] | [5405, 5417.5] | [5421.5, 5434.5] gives 0.7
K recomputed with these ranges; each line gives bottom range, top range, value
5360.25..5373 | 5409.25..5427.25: 1.15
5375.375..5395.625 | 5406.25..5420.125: 0.93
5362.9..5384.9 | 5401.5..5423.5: 0.98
